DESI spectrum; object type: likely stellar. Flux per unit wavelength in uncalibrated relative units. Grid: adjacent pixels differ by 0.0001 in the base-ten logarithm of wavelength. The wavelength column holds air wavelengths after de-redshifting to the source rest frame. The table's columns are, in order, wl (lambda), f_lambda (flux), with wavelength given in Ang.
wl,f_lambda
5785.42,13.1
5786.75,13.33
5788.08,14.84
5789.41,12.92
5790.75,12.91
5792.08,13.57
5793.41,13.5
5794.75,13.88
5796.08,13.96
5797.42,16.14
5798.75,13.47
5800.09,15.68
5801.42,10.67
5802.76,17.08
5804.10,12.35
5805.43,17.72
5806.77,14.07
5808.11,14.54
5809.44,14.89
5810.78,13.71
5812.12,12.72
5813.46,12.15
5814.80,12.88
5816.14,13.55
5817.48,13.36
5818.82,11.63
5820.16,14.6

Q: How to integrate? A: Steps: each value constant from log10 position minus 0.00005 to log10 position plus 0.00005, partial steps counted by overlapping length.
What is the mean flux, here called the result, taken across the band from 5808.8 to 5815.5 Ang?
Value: 13.2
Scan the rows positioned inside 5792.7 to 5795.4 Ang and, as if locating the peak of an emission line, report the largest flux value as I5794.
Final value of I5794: 13.88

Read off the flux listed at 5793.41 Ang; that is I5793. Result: 13.5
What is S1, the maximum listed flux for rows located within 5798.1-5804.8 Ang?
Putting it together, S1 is 17.08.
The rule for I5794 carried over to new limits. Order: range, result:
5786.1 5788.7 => 14.84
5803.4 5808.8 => 17.72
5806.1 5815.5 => 14.89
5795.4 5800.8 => 16.14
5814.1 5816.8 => 13.55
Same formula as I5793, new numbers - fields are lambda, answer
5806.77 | 14.07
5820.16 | 14.6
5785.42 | 13.1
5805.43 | 17.72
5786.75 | 13.33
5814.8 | 12.88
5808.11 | 14.54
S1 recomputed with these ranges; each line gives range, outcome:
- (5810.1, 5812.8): 13.71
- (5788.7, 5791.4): 12.92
